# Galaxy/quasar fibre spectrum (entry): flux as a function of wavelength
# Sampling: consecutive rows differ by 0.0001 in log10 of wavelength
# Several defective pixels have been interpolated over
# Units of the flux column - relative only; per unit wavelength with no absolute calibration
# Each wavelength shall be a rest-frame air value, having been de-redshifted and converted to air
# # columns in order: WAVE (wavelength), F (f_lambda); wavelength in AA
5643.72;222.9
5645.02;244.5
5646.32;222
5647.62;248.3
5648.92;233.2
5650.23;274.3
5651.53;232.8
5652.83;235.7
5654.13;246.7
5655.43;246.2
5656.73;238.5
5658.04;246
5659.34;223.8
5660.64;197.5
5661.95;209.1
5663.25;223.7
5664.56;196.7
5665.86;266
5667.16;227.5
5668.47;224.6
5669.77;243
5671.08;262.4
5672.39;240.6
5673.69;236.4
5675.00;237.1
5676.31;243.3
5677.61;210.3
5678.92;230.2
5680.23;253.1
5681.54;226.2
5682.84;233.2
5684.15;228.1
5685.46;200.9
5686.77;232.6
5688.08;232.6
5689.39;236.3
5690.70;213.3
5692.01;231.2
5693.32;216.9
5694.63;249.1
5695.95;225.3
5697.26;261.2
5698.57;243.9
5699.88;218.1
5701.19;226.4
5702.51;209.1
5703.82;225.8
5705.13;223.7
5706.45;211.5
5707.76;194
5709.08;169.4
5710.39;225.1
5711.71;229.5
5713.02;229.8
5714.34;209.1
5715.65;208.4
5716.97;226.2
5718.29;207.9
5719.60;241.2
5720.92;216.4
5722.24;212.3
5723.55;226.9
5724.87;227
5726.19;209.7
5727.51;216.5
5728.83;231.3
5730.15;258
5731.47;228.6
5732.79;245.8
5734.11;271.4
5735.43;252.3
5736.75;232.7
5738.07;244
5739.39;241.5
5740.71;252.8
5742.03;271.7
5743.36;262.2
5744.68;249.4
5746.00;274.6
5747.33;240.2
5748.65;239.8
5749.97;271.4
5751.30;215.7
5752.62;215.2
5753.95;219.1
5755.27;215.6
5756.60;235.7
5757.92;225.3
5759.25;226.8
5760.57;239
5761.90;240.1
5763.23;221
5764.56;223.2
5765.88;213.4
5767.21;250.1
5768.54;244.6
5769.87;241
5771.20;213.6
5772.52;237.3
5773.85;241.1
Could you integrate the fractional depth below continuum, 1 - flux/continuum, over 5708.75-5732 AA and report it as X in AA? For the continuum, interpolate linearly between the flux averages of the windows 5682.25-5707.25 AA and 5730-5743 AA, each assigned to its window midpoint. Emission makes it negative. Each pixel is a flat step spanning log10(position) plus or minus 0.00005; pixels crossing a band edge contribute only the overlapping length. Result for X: 1.9 AA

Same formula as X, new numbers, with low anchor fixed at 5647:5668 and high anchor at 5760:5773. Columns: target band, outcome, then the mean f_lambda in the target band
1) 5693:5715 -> 1.09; 222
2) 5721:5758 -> -0.96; 239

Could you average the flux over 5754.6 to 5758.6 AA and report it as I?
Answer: 226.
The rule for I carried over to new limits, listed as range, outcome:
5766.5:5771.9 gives 237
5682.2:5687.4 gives 223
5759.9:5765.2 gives 231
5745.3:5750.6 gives 257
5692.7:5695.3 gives 233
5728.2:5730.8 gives 245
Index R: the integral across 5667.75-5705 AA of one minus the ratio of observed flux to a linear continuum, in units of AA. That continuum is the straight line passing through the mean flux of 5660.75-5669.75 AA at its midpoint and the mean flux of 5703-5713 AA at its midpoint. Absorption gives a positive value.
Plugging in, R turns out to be -2.3 AA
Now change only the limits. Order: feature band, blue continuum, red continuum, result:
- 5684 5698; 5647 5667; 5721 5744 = 0.40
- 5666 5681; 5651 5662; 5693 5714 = -0.63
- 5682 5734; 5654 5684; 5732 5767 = 2.63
